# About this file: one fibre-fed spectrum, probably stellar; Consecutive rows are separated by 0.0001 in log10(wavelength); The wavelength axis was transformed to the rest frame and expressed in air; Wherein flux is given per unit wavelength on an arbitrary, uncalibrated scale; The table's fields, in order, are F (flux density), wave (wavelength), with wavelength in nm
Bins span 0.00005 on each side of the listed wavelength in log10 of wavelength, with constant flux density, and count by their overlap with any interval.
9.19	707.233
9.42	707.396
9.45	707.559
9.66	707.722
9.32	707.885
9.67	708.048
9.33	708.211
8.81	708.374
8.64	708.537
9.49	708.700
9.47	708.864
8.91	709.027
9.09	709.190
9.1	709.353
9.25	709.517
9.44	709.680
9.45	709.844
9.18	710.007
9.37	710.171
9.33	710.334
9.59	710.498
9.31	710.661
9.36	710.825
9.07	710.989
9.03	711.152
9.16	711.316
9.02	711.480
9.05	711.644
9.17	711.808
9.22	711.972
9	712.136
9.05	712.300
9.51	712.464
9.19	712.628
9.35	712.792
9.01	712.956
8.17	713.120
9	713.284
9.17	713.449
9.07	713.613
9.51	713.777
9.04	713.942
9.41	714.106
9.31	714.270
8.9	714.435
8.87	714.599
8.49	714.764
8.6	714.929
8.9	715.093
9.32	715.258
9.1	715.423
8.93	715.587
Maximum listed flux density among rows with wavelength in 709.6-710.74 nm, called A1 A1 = 9.59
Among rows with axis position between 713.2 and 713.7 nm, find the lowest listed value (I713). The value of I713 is 9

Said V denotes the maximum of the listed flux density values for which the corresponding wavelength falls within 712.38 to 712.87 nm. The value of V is 9.51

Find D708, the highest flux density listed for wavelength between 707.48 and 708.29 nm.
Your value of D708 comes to 9.67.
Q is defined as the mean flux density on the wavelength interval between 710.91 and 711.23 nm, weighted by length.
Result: 9.07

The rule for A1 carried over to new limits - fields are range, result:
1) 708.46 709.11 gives 9.49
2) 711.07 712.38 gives 9.22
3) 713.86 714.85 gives 9.41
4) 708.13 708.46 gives 9.33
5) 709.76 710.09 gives 9.45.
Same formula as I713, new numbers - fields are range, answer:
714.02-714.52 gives 8.9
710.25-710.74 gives 9.31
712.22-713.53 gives 8.17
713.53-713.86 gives 9.07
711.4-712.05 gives 9.02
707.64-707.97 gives 9.32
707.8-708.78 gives 8.64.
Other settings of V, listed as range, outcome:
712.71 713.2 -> 9.35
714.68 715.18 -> 8.9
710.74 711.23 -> 9.36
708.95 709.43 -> 9.1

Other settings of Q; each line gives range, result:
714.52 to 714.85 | 8.66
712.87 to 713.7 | 8.89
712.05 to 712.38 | 9.03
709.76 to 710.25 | 9.32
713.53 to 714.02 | 9.21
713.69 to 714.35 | 9.32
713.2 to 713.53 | 9.06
